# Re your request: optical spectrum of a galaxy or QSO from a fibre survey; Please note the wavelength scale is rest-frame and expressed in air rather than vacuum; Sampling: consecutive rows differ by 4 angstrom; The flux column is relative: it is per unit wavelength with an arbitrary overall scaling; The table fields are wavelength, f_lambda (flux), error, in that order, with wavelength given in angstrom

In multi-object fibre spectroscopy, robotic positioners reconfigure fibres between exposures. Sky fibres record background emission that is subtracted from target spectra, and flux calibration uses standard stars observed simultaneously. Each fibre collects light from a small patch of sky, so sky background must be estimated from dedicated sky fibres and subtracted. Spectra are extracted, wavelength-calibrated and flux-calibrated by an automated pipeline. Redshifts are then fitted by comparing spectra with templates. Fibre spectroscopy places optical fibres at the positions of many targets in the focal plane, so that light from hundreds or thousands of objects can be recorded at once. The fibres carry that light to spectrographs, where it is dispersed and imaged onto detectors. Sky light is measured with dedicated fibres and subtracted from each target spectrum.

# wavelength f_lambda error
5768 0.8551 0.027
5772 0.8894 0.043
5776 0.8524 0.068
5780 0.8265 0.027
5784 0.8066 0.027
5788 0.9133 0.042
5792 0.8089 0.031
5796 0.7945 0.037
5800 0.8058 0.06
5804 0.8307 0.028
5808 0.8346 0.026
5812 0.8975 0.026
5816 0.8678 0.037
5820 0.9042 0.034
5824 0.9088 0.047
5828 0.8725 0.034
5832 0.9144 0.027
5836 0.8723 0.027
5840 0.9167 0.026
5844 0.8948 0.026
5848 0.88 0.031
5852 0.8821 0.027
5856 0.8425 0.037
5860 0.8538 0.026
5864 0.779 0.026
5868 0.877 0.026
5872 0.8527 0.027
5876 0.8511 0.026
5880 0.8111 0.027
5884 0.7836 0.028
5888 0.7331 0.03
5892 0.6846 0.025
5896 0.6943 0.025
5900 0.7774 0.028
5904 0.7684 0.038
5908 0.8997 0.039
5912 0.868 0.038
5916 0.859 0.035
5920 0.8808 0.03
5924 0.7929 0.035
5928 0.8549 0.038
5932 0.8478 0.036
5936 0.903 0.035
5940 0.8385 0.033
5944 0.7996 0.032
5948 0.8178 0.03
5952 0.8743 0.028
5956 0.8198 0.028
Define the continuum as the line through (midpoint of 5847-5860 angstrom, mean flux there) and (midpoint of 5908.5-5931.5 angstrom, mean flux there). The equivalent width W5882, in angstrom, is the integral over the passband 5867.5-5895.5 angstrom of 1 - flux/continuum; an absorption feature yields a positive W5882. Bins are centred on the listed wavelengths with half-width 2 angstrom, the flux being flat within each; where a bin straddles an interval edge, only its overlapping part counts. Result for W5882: 2.3 angstrom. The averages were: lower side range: 0.865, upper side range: 0.854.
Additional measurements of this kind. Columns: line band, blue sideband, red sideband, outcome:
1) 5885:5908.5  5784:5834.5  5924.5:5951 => 2.67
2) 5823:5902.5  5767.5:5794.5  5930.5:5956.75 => 1.30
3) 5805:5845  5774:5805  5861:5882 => -2.63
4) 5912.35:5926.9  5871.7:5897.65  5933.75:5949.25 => -0.62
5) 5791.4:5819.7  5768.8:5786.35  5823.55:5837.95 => 0.97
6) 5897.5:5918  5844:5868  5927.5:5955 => 0.44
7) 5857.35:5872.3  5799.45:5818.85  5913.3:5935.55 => 0.23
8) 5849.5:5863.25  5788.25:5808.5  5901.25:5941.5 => -0.29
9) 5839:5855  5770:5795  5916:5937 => -0.72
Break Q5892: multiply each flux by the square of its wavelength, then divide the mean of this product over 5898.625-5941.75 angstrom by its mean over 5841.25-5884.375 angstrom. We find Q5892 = 1.01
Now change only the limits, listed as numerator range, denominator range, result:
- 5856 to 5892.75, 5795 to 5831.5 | 0.96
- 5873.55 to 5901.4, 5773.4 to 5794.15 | 0.94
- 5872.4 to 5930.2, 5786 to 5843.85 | 0.96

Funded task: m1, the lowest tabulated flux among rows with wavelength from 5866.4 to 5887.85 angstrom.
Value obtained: 0.7836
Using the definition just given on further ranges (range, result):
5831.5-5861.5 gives 0.8425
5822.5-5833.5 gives 0.8725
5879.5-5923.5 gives 0.6846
